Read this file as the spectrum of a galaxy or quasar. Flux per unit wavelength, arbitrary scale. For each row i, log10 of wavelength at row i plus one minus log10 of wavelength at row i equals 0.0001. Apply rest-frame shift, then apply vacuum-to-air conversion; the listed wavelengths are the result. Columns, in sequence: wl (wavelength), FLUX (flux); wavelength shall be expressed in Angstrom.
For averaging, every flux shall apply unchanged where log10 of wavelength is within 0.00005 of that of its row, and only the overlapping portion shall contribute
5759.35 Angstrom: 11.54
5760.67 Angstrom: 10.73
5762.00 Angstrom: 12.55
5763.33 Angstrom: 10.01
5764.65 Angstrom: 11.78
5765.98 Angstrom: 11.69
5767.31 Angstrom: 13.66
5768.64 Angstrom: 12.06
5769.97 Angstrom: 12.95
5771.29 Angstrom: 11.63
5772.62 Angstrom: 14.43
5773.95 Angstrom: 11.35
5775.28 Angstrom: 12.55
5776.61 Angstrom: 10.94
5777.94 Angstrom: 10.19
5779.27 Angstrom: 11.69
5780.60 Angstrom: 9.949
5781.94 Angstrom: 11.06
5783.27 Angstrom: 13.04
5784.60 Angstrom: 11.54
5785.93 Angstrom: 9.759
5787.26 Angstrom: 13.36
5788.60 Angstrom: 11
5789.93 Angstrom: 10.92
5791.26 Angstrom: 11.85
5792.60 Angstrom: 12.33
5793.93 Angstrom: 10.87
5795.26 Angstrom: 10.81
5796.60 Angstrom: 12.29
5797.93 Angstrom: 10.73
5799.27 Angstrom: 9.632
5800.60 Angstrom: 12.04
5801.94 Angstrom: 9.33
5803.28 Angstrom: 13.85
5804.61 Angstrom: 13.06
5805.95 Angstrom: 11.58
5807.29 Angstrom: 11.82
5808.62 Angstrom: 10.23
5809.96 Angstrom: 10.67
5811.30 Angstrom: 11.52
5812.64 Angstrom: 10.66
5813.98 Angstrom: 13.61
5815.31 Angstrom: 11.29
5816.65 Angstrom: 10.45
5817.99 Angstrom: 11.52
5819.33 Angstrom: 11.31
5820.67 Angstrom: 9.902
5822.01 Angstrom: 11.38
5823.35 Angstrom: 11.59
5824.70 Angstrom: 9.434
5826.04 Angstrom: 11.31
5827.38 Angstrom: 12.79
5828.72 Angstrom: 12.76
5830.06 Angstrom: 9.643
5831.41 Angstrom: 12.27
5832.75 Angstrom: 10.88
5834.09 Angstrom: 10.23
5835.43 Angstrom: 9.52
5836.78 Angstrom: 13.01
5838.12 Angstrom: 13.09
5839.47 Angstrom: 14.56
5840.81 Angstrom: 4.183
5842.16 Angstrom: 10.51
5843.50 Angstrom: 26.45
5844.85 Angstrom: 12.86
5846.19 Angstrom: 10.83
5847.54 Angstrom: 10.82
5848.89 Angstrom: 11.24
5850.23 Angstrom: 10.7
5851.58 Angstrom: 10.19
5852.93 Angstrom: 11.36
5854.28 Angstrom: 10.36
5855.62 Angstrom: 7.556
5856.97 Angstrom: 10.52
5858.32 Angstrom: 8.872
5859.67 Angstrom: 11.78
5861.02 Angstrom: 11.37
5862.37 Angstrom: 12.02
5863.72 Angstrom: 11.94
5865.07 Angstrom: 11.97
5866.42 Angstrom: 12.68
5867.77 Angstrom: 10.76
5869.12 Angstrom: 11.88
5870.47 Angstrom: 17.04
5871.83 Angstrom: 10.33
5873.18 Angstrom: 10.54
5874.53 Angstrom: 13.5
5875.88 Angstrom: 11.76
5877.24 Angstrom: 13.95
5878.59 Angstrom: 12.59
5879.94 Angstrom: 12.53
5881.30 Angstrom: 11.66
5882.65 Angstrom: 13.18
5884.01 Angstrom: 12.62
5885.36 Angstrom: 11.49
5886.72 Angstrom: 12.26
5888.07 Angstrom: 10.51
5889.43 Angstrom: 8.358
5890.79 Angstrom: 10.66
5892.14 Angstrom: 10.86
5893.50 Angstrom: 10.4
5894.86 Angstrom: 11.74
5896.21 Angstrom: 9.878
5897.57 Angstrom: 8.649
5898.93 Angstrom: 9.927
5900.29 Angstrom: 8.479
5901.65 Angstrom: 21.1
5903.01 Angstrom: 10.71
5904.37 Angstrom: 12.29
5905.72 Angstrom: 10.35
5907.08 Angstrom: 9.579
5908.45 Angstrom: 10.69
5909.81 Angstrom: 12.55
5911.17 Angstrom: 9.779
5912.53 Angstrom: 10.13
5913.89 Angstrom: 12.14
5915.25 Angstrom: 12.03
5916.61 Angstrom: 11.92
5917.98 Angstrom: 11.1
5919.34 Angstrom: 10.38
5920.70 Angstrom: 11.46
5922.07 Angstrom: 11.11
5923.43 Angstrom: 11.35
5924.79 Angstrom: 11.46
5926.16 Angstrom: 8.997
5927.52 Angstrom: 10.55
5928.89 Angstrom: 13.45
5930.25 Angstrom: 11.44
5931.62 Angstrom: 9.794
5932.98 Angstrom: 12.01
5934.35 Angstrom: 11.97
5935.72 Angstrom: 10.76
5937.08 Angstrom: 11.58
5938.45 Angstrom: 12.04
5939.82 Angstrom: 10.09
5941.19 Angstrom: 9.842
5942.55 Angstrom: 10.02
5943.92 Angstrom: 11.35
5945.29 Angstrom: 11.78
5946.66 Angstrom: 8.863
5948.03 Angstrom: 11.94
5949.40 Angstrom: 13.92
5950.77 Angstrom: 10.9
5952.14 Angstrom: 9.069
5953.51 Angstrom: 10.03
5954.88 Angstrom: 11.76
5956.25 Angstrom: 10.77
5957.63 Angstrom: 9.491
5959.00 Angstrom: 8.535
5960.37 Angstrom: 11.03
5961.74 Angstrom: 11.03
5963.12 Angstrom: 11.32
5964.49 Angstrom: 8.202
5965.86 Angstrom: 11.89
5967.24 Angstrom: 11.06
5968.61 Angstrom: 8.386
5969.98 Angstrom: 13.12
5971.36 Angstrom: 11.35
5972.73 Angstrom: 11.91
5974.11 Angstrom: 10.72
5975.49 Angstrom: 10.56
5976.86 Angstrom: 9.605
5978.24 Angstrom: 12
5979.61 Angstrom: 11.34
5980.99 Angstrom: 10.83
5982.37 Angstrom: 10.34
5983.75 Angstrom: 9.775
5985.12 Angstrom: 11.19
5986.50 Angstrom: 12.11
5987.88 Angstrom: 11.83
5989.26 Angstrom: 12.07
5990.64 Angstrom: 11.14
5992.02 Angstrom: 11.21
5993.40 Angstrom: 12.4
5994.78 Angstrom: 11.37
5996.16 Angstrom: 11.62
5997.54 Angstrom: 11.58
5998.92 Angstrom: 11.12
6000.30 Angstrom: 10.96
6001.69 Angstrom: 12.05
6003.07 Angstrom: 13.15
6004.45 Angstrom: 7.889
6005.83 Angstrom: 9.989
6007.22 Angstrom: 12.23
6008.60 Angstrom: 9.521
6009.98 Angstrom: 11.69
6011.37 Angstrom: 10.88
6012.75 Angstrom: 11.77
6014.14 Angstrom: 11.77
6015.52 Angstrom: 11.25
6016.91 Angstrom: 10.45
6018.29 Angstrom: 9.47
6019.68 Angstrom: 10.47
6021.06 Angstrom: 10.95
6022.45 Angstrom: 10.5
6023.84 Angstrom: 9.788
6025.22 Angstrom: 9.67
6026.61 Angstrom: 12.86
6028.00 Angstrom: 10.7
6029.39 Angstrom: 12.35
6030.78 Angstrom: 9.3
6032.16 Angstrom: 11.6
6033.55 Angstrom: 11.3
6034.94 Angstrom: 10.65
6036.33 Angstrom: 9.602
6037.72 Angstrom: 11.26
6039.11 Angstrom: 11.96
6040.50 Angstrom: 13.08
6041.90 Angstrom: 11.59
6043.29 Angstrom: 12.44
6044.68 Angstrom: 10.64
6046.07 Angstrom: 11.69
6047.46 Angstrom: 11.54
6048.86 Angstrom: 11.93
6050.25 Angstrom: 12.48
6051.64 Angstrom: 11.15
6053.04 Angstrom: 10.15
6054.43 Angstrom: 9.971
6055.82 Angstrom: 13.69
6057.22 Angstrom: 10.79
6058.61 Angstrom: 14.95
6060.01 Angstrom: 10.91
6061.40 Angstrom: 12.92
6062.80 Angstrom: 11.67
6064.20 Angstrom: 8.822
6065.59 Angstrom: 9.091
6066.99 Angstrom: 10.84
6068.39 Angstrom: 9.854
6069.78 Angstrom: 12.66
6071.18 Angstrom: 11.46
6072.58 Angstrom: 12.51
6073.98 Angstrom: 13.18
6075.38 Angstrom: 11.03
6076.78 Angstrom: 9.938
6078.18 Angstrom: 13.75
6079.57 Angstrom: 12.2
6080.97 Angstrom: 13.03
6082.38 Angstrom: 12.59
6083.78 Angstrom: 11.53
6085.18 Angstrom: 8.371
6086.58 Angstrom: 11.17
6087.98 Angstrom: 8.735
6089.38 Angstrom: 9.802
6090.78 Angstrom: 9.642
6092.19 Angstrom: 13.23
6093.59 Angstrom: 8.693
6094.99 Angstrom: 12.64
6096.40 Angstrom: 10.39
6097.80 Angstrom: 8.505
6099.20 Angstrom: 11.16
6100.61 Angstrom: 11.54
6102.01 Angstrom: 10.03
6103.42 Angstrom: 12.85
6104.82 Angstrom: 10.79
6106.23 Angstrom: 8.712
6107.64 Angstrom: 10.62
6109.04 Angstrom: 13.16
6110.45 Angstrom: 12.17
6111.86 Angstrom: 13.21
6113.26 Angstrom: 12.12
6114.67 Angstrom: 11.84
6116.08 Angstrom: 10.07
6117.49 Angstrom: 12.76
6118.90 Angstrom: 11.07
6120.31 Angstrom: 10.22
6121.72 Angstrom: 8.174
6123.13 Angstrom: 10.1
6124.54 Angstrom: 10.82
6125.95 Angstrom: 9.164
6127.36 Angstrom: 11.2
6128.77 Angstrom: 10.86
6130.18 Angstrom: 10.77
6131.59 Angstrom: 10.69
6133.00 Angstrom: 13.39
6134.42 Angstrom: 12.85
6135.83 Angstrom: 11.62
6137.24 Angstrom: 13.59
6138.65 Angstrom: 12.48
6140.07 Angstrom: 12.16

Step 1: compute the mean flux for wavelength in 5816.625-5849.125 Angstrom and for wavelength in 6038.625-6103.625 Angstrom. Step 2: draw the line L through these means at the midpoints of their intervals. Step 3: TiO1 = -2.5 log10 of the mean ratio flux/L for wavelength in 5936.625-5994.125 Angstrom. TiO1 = 0.06 mag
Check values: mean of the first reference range 11.7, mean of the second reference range 11.3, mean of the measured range 10.9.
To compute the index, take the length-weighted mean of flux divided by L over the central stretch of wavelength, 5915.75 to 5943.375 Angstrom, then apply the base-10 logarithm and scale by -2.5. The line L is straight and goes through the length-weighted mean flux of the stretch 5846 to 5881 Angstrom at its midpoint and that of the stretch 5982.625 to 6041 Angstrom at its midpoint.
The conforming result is 0.025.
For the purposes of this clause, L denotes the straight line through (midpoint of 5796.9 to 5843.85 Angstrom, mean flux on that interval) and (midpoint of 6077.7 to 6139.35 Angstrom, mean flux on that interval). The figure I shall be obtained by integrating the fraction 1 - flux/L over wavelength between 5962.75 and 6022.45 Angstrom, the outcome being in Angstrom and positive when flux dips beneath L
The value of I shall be 1.5 Angstrom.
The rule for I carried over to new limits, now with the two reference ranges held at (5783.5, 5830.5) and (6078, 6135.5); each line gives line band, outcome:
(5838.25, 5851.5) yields -1.2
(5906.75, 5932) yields 0.4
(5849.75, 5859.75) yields 1.1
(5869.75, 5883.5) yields -1.7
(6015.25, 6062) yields -0.7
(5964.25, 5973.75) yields 0.2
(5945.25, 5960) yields 0.8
